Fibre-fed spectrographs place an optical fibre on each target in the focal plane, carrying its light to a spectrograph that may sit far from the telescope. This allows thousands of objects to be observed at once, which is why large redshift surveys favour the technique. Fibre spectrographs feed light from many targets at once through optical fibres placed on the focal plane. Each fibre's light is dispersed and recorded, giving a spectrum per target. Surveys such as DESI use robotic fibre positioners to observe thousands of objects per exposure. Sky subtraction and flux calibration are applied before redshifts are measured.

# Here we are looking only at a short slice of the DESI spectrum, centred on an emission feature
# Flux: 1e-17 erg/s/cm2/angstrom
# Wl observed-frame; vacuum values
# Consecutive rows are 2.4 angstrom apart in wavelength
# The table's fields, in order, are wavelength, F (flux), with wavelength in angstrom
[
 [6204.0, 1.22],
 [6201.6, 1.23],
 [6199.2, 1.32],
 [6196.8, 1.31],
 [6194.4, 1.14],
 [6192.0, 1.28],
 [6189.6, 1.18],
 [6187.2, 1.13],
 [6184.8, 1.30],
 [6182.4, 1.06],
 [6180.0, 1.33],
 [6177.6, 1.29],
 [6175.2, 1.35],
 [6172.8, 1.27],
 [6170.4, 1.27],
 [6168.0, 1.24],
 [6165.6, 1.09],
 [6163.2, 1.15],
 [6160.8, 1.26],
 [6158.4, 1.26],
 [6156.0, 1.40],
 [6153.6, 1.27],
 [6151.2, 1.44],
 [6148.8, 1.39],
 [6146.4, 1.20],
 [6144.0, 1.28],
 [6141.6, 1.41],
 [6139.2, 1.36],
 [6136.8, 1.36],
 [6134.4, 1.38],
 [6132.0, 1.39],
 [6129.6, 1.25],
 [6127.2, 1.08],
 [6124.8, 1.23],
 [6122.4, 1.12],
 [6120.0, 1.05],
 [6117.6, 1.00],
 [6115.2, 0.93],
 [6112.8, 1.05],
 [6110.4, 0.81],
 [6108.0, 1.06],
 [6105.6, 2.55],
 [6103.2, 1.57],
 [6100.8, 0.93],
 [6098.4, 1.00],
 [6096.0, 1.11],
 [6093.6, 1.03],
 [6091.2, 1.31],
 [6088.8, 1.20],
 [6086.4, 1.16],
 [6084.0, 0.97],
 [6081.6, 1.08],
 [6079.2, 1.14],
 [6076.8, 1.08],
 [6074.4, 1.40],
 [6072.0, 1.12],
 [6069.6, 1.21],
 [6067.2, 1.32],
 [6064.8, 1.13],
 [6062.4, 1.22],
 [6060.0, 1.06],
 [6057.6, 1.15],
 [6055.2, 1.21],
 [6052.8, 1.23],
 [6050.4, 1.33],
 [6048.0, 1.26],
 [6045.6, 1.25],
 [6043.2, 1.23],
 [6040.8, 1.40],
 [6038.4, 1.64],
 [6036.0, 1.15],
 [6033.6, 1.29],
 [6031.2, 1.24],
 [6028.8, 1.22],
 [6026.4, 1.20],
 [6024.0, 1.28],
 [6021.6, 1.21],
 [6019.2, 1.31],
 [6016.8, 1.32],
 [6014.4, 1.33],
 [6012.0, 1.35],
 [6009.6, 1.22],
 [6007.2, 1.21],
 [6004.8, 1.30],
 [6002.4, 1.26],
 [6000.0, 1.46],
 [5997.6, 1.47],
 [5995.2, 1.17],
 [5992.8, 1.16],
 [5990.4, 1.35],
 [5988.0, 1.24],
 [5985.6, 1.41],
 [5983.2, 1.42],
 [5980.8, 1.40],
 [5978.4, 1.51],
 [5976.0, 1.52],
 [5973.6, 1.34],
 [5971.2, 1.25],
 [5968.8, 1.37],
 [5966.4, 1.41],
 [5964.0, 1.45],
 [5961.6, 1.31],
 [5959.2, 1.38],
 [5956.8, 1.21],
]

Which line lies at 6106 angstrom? Hgamma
